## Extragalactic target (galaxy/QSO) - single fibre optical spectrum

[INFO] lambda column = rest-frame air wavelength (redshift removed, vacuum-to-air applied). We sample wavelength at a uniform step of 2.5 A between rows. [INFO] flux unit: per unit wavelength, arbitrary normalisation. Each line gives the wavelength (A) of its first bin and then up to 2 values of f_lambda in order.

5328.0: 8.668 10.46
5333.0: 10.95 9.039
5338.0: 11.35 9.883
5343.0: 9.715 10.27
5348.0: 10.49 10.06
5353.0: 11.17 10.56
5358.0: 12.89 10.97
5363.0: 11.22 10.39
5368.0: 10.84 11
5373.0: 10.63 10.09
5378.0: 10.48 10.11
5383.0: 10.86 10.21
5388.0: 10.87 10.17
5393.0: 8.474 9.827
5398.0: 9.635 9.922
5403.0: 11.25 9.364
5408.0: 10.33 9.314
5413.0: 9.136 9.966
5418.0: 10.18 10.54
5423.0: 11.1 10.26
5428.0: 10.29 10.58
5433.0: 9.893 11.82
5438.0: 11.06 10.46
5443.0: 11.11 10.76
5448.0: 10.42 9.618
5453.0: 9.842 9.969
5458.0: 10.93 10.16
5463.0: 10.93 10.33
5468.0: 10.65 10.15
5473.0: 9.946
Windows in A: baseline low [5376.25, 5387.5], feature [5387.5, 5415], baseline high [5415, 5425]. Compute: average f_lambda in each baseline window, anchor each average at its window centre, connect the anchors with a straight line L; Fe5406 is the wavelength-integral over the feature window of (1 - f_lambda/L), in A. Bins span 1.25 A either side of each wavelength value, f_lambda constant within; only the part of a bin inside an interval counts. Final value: 1.7 A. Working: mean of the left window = 10.4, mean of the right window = 10.5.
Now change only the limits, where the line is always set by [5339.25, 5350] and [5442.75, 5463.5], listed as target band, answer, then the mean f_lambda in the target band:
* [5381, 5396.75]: 0.2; 10.1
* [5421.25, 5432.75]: -0.2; 10.5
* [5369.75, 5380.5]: -0.3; 10.5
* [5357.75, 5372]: -1.3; 11.1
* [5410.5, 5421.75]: 0.4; 9.88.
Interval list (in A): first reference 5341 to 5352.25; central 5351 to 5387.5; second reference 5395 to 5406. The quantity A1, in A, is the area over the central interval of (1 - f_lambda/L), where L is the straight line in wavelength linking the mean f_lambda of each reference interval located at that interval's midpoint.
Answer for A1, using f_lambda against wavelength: -2.5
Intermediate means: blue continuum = 10.2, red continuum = 10.1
